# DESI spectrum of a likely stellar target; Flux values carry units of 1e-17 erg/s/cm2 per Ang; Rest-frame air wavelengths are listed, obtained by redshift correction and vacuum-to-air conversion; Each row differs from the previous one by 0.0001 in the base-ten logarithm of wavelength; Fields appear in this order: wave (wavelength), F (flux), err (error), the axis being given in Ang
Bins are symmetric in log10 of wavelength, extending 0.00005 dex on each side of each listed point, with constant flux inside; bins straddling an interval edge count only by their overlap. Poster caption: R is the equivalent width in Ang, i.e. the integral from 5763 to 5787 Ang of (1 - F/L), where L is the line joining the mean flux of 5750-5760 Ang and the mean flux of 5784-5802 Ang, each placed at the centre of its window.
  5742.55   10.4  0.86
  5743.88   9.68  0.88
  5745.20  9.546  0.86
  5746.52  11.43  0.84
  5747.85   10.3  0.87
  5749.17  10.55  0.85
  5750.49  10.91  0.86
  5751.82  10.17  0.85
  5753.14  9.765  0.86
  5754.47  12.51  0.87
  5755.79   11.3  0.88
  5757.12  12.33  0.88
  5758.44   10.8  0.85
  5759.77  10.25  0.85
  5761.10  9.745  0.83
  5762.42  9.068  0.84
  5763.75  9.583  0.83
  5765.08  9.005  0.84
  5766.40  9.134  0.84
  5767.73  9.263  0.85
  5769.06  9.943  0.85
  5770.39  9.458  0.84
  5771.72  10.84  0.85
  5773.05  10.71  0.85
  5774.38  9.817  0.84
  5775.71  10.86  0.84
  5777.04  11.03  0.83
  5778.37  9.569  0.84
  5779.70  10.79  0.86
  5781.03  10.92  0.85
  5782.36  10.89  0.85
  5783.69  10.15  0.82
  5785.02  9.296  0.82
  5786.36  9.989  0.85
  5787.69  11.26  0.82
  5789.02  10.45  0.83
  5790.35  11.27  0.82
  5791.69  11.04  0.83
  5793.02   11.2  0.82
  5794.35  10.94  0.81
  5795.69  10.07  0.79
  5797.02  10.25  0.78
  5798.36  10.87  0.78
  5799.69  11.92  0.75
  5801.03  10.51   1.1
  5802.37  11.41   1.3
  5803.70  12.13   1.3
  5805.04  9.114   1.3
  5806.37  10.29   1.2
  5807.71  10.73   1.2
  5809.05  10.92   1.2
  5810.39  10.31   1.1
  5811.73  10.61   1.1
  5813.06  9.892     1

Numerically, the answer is 1.7 Ang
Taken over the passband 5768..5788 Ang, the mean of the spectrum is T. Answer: 10.3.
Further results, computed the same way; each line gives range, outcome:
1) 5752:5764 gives 10.6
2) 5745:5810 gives 10.5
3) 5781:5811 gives 10.7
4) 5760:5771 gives 9.43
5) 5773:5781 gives 10.5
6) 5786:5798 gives 10.7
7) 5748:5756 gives 10.8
